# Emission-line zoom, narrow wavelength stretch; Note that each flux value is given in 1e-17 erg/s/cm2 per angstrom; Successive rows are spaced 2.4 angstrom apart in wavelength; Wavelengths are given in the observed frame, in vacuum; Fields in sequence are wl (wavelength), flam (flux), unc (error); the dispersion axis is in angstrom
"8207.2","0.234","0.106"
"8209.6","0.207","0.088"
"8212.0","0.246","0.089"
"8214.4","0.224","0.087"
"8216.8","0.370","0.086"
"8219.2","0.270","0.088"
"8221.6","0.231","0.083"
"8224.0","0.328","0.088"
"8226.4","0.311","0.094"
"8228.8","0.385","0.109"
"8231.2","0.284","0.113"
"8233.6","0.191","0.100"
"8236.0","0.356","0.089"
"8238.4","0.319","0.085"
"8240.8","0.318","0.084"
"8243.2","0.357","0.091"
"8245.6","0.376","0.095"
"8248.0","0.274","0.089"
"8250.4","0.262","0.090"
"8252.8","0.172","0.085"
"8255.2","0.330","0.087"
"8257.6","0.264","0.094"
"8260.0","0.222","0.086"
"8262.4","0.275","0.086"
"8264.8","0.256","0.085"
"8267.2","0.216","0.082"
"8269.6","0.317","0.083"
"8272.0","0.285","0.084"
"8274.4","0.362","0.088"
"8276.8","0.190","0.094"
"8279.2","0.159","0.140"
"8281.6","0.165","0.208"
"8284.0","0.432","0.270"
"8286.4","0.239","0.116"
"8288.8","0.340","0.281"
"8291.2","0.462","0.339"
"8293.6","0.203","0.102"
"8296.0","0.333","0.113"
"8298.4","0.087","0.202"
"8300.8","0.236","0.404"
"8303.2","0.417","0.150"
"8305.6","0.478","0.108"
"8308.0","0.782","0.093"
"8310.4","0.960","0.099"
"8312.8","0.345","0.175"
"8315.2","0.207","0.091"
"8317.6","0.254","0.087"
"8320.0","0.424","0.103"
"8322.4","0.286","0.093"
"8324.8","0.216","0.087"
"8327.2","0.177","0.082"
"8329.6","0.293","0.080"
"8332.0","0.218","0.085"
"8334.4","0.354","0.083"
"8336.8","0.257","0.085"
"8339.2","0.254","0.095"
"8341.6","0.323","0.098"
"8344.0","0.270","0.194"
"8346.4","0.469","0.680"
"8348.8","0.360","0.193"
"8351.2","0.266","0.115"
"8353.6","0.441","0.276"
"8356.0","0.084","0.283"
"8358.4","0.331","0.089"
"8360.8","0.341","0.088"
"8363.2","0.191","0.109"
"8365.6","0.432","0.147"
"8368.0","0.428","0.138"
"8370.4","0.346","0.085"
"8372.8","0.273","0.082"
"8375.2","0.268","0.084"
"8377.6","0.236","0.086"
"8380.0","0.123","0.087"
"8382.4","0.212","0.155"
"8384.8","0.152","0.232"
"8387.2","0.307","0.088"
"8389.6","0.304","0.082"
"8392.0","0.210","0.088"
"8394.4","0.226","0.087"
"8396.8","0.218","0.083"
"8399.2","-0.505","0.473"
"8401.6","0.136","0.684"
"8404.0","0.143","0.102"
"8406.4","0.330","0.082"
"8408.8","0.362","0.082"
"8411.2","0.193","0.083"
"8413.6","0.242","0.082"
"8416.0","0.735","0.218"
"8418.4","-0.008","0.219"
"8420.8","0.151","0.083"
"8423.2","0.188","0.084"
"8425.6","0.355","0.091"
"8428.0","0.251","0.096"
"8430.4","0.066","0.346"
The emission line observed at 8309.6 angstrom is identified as Hgamma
